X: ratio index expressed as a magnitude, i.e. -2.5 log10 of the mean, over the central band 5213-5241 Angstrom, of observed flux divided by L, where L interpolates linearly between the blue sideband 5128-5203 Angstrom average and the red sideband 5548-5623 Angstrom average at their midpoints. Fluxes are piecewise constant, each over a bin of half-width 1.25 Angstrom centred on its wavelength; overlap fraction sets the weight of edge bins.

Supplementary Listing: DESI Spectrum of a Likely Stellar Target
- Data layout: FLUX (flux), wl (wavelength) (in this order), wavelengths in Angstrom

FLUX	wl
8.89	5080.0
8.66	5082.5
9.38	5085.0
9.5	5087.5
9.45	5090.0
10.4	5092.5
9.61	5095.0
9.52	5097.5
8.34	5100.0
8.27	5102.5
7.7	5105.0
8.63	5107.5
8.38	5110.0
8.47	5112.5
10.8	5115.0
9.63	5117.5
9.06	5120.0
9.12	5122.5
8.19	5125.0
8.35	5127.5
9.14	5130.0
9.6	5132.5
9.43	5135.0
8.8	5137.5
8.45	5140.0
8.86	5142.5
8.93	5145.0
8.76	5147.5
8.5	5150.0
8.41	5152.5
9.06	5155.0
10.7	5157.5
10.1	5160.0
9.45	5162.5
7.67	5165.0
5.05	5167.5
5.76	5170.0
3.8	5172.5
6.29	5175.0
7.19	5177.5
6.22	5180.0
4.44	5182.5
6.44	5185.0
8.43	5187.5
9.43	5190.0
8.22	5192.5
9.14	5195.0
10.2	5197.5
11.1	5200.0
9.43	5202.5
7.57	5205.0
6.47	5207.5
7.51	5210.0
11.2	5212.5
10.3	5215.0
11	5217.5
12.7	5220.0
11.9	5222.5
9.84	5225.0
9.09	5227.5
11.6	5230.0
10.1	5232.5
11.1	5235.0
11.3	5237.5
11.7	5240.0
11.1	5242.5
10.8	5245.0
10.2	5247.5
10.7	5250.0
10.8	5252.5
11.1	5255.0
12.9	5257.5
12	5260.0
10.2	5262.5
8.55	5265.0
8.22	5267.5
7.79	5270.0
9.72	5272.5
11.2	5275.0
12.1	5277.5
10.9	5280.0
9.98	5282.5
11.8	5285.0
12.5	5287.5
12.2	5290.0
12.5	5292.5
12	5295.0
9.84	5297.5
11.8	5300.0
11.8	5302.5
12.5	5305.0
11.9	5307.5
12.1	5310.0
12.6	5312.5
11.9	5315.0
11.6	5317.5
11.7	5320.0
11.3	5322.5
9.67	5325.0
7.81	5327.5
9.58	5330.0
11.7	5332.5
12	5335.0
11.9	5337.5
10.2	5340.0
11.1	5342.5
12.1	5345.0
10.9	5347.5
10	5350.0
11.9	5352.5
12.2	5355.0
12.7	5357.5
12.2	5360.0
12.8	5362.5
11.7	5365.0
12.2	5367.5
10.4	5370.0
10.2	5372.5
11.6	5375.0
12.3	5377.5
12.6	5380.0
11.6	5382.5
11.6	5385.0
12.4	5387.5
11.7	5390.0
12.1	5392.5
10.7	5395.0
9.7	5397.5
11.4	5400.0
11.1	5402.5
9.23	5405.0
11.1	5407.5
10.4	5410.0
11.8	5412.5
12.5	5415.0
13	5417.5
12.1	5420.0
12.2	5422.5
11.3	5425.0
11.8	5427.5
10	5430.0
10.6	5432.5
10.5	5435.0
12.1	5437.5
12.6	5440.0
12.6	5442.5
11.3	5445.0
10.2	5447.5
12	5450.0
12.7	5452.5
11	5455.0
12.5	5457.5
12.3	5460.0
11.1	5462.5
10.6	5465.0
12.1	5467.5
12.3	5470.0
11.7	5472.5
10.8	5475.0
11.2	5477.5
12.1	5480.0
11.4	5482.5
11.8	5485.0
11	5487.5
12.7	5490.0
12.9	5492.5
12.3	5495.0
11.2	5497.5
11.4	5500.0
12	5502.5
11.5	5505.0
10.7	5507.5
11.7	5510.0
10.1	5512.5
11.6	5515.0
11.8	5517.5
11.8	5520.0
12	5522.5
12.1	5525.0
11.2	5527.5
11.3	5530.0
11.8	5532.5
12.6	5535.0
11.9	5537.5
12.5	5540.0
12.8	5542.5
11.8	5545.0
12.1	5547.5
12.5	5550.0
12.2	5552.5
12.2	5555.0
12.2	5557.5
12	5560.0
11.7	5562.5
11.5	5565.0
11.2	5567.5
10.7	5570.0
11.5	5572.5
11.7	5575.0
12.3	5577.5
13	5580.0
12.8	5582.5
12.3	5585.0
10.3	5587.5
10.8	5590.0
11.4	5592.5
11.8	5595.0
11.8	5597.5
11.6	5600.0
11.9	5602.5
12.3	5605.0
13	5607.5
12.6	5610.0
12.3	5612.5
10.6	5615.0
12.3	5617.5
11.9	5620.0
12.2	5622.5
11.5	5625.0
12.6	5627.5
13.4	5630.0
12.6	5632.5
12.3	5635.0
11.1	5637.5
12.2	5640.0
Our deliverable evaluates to -0.24 mag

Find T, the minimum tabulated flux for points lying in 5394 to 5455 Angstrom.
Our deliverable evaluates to 9.23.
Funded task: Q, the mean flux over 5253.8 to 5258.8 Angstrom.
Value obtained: 12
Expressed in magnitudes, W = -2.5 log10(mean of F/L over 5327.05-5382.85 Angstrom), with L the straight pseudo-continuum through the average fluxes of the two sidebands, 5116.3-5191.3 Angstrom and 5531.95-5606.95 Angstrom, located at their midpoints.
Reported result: -0.15 mag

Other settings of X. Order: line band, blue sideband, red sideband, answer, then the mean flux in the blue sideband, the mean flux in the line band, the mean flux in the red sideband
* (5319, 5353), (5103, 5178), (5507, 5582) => -0.08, 8.42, 10.8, 11.8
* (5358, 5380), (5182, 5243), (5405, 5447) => -0.07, 9.7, 11.8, 11.5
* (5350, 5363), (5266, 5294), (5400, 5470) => -0.09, 10.8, 12.1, 11.5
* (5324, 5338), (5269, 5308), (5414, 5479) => 0.10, 11.3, 10.4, 11.7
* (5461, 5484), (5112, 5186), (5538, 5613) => -0.04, 8.16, 11.5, 12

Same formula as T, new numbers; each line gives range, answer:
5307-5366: 7.81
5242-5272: 7.79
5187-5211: 6.47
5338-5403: 9.7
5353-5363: 12.2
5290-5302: 9.84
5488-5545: 10.1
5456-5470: 10.6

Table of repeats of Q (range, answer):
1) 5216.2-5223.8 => 11.8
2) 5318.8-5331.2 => 10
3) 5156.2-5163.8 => 10.1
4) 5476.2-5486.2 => 11.6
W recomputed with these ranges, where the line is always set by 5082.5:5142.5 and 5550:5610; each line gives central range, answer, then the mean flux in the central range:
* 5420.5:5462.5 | -0.05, 11.6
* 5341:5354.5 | -0.08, 11.2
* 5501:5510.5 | 0.00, 11.5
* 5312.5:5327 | -0.09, 11.2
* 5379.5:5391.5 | -0.12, 11.9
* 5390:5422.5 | -0.05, 11.3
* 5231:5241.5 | -0.13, 11.1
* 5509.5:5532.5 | 0.00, 11.5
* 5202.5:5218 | 0.08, 8.95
